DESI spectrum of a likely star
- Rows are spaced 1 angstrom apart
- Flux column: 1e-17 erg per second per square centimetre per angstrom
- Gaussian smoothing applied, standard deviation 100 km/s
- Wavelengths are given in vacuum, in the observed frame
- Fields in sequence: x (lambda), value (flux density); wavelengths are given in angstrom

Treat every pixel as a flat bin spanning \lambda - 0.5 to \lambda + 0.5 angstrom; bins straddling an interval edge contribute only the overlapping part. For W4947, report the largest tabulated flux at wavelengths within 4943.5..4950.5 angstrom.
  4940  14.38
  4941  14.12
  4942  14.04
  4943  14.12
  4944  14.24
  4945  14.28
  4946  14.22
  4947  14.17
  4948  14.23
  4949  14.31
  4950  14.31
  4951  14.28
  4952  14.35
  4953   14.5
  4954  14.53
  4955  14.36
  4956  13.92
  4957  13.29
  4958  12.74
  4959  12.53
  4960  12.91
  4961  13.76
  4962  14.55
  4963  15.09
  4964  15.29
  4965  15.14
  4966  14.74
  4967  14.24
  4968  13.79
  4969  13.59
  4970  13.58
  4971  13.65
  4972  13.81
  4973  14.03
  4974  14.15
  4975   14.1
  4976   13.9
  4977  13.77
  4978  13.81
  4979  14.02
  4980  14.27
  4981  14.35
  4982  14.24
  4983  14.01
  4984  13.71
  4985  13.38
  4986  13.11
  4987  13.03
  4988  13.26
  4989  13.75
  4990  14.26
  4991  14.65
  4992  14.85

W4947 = 14.31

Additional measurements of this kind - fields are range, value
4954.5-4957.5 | 14.36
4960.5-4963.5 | 15.09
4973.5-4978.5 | 14.15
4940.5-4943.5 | 14.12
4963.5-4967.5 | 15.29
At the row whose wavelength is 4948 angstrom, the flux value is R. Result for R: 14.23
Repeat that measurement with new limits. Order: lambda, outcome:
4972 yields 13.81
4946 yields 14.22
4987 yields 13.03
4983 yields 14.01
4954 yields 14.53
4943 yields 14.12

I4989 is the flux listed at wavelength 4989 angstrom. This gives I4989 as 13.75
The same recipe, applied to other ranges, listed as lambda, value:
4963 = 15.09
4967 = 14.24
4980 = 14.27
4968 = 13.79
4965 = 15.14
